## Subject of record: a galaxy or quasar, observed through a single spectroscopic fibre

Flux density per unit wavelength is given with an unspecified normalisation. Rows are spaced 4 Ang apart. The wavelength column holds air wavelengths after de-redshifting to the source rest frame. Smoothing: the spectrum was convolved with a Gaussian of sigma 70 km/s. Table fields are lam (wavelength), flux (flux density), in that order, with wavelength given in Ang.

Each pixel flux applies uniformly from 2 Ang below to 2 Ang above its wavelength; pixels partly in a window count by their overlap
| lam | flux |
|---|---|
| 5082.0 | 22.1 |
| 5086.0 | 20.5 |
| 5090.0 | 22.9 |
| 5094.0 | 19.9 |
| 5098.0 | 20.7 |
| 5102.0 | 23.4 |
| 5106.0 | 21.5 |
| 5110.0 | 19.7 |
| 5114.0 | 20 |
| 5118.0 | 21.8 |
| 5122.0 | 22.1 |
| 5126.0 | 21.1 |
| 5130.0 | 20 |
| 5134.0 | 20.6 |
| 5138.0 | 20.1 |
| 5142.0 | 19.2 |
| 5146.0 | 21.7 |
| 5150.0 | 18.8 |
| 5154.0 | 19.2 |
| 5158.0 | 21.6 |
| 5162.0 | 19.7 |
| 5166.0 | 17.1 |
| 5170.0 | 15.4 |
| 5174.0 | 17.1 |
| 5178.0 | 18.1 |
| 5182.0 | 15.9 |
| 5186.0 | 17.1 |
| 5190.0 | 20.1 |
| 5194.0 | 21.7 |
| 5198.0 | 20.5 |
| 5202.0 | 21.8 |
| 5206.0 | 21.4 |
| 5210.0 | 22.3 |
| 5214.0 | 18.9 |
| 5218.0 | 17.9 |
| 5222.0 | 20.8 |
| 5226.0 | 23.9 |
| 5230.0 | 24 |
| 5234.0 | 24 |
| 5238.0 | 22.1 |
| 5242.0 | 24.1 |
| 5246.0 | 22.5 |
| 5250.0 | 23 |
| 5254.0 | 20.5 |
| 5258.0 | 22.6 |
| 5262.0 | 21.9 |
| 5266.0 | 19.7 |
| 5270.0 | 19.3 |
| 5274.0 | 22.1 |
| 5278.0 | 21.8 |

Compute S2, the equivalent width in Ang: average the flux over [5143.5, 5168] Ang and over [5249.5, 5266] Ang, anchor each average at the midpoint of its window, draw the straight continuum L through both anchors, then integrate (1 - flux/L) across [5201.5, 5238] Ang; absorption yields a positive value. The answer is -1.4 Ang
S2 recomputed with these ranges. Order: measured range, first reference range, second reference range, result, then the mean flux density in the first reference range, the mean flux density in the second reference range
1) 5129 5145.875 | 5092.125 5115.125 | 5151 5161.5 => 0.2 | 20.9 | 20.1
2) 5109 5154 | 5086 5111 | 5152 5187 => -1.5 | 21.3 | 17.9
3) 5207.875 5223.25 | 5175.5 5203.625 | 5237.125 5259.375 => 0.5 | 19.2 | 22.5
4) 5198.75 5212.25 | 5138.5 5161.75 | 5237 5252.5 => 0.0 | 20.1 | 22.9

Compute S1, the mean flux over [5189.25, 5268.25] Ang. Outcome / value 21.7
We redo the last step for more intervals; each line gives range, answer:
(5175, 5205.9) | 19.4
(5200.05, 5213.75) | 21.5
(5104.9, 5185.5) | 19.5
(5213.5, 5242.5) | 22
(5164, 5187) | 16.8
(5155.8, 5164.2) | 20.5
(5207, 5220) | 19.8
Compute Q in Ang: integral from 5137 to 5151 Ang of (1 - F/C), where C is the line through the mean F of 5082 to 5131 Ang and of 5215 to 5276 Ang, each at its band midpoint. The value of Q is 0.9 Ang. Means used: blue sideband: 21.2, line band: 20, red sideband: 21.8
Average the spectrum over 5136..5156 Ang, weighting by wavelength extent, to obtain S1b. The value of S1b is 19.8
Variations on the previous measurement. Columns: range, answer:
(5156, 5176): 18.2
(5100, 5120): 21.3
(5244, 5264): 22.1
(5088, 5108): 21.7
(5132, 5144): 20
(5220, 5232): 22.9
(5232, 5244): 23.4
